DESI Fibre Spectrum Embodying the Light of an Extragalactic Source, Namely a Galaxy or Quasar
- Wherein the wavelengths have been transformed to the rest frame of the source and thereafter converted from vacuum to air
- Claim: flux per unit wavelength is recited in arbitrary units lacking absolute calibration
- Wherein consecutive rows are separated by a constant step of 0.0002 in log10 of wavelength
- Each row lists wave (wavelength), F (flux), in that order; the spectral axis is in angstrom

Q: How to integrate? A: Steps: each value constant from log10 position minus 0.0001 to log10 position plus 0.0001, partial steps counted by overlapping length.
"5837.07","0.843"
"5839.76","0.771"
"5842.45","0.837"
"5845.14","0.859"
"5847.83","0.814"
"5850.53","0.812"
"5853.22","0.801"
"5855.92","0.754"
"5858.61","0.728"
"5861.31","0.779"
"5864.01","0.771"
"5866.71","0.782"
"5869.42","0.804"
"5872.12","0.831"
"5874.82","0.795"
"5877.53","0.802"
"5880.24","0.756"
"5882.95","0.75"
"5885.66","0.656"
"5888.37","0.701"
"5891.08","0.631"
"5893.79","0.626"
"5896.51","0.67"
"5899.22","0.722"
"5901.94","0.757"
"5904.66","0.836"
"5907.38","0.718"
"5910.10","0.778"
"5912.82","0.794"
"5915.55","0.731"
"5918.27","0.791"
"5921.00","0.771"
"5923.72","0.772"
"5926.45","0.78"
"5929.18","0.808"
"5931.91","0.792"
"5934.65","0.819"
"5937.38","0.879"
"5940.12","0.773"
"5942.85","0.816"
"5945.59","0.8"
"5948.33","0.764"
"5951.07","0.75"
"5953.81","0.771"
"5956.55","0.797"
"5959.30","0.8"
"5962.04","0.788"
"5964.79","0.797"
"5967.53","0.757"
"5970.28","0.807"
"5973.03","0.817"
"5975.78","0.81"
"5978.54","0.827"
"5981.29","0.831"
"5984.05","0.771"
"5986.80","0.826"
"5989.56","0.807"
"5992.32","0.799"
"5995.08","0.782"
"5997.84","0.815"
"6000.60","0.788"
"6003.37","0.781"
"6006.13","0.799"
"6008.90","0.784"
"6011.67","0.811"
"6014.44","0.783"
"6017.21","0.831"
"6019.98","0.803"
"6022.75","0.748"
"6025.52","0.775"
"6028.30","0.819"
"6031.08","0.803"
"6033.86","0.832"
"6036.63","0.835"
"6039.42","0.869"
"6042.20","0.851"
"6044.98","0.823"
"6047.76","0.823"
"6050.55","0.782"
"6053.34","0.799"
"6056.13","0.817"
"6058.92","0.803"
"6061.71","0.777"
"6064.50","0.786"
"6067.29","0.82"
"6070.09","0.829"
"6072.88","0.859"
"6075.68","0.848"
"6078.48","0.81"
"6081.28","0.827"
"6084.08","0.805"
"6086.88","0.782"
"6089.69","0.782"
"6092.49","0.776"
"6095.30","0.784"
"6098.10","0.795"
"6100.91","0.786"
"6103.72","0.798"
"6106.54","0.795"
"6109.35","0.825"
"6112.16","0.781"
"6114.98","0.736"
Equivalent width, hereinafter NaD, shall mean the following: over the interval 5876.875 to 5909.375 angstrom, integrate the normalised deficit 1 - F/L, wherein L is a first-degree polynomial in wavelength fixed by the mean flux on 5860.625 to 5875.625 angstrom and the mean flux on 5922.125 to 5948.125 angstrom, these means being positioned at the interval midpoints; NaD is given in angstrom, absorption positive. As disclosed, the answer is 3.23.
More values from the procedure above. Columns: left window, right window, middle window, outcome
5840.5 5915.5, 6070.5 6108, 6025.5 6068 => -1.01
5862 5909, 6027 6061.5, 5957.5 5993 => -0.76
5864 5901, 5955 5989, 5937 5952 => -0.22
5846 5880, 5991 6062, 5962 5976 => 0.07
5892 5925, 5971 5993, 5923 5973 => -0.84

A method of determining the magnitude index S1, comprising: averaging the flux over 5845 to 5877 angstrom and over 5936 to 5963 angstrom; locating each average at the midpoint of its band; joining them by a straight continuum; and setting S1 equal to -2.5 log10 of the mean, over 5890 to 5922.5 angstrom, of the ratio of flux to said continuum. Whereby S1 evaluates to 0.08 mag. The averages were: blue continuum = 0.792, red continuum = 0.794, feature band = 0.737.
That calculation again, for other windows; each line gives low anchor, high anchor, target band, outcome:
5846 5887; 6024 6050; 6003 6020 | 0.02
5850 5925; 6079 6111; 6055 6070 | -0.02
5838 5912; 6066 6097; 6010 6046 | -0.02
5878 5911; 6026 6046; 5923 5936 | -0.07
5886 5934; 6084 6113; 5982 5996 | -0.05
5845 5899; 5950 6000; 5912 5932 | -0.01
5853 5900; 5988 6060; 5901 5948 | -0.04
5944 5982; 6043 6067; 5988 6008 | 0.00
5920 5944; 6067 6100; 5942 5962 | 0.02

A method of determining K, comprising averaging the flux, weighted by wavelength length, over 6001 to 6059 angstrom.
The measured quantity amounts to 0.808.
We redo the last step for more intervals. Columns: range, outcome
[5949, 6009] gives 0.796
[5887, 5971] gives 0.767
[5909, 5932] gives 0.779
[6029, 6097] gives 0.813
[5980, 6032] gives 0.798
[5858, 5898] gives 0.739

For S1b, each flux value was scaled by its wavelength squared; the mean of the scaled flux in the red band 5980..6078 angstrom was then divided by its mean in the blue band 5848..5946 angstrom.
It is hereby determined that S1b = 1.10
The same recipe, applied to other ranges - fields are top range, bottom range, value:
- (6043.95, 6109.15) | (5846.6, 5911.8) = 1.14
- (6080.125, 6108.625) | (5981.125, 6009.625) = 1.03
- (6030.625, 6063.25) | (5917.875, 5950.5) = 1.07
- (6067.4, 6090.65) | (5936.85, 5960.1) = 1.08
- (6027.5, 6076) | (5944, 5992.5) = 1.06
